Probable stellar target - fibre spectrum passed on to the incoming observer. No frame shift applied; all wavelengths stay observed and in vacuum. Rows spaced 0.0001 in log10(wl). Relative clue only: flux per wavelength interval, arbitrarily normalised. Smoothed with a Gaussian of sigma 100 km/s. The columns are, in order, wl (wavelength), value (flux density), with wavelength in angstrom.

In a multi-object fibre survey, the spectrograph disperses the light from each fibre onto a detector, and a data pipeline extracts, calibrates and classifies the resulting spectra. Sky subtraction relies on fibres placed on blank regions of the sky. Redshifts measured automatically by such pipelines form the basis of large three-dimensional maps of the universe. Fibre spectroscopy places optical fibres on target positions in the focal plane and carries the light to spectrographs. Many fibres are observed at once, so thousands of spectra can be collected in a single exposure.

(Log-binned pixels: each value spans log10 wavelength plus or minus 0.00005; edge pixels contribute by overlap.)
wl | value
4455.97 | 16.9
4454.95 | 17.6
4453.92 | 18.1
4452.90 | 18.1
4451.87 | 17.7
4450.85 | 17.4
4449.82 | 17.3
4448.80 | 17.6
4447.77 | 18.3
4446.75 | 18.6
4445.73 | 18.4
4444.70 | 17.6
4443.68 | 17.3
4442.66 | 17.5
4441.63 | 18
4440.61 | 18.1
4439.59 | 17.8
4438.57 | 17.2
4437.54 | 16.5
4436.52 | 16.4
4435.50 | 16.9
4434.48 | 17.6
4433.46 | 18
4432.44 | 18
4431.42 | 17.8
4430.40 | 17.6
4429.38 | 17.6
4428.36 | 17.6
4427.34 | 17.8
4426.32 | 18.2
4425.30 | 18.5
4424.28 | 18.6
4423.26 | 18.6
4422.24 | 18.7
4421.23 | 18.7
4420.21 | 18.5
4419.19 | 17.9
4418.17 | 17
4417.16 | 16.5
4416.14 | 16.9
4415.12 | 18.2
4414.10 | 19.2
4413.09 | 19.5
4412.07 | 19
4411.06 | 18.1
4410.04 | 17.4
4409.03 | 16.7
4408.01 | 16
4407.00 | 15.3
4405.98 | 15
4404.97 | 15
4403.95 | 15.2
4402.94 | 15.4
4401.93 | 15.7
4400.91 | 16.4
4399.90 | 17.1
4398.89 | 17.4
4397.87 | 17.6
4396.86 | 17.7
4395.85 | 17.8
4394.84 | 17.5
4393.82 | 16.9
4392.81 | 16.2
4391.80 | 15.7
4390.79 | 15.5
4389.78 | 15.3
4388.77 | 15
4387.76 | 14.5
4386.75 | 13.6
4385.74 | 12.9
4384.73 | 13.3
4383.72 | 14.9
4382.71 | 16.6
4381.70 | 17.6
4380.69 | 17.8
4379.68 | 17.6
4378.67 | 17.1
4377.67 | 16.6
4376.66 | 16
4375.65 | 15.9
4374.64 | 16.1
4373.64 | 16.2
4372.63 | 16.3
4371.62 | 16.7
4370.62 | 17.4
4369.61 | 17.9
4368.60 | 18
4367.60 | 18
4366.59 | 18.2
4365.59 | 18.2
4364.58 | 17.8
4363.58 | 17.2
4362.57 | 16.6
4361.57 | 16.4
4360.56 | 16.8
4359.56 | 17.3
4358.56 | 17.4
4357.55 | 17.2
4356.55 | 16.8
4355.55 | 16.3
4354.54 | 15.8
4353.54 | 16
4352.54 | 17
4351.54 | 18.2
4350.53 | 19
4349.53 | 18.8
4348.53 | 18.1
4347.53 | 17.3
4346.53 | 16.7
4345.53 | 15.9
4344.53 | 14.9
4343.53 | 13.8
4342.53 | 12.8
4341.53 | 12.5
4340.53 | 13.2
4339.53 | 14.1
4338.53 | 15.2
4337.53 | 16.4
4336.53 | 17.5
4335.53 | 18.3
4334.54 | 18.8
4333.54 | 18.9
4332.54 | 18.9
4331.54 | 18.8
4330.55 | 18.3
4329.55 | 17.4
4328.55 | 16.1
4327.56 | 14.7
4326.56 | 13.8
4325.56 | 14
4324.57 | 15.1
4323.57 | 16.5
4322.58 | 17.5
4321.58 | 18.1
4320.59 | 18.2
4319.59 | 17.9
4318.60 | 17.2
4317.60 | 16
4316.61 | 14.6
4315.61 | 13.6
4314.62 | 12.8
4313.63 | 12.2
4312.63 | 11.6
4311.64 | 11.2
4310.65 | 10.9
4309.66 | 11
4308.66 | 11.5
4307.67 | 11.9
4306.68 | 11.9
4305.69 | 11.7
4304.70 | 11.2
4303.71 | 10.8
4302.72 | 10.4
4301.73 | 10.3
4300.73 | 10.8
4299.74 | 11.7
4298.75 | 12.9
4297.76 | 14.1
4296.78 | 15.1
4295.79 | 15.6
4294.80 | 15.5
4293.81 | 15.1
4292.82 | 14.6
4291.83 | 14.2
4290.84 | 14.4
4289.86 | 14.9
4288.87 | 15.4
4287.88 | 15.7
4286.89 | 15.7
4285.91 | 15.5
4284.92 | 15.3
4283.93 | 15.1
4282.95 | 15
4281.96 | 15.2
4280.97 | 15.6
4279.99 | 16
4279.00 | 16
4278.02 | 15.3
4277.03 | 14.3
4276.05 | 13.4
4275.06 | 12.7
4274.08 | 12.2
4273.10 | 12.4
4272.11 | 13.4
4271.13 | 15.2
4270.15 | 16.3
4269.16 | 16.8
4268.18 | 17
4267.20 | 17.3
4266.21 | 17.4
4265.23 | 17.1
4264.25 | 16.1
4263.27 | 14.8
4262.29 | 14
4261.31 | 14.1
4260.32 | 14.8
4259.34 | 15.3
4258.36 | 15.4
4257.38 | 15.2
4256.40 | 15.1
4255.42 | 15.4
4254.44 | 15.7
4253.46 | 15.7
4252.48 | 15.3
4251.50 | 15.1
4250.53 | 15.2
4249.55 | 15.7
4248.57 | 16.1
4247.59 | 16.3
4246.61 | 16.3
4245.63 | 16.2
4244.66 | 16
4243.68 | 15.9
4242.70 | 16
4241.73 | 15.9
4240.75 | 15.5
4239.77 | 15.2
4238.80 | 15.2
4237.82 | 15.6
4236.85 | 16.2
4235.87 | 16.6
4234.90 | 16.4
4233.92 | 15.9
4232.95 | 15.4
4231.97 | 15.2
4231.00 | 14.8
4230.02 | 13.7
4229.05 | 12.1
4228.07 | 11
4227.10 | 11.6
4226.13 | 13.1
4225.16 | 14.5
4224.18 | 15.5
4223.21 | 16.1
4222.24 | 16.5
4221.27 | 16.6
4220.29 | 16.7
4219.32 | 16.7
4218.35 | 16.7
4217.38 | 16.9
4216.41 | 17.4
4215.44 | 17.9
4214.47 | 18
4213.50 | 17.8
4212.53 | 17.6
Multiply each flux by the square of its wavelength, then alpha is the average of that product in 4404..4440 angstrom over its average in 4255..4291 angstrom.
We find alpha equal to 1.24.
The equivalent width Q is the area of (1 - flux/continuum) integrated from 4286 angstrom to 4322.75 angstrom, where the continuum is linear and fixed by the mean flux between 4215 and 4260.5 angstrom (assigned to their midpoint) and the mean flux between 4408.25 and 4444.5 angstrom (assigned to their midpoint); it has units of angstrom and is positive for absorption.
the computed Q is 5.8 angstrom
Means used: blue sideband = 15.5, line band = 13.7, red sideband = 17.8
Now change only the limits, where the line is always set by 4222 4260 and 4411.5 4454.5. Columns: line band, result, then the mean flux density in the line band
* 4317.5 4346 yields 0.4 angstrom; 16.2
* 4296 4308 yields 3.0 angstrom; 12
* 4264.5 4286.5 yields 0.7 angstrom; 15.2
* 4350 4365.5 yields -0.2 angstrom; 17.1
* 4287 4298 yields 0.6 angstrom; 15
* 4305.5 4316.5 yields 2.9 angstrom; 11.9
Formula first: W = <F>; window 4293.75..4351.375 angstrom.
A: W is 14.8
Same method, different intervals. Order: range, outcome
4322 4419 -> 16.6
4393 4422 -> 17.1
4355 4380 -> 17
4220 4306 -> 14.8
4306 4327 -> 14.1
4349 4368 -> 17.3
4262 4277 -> 15.1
